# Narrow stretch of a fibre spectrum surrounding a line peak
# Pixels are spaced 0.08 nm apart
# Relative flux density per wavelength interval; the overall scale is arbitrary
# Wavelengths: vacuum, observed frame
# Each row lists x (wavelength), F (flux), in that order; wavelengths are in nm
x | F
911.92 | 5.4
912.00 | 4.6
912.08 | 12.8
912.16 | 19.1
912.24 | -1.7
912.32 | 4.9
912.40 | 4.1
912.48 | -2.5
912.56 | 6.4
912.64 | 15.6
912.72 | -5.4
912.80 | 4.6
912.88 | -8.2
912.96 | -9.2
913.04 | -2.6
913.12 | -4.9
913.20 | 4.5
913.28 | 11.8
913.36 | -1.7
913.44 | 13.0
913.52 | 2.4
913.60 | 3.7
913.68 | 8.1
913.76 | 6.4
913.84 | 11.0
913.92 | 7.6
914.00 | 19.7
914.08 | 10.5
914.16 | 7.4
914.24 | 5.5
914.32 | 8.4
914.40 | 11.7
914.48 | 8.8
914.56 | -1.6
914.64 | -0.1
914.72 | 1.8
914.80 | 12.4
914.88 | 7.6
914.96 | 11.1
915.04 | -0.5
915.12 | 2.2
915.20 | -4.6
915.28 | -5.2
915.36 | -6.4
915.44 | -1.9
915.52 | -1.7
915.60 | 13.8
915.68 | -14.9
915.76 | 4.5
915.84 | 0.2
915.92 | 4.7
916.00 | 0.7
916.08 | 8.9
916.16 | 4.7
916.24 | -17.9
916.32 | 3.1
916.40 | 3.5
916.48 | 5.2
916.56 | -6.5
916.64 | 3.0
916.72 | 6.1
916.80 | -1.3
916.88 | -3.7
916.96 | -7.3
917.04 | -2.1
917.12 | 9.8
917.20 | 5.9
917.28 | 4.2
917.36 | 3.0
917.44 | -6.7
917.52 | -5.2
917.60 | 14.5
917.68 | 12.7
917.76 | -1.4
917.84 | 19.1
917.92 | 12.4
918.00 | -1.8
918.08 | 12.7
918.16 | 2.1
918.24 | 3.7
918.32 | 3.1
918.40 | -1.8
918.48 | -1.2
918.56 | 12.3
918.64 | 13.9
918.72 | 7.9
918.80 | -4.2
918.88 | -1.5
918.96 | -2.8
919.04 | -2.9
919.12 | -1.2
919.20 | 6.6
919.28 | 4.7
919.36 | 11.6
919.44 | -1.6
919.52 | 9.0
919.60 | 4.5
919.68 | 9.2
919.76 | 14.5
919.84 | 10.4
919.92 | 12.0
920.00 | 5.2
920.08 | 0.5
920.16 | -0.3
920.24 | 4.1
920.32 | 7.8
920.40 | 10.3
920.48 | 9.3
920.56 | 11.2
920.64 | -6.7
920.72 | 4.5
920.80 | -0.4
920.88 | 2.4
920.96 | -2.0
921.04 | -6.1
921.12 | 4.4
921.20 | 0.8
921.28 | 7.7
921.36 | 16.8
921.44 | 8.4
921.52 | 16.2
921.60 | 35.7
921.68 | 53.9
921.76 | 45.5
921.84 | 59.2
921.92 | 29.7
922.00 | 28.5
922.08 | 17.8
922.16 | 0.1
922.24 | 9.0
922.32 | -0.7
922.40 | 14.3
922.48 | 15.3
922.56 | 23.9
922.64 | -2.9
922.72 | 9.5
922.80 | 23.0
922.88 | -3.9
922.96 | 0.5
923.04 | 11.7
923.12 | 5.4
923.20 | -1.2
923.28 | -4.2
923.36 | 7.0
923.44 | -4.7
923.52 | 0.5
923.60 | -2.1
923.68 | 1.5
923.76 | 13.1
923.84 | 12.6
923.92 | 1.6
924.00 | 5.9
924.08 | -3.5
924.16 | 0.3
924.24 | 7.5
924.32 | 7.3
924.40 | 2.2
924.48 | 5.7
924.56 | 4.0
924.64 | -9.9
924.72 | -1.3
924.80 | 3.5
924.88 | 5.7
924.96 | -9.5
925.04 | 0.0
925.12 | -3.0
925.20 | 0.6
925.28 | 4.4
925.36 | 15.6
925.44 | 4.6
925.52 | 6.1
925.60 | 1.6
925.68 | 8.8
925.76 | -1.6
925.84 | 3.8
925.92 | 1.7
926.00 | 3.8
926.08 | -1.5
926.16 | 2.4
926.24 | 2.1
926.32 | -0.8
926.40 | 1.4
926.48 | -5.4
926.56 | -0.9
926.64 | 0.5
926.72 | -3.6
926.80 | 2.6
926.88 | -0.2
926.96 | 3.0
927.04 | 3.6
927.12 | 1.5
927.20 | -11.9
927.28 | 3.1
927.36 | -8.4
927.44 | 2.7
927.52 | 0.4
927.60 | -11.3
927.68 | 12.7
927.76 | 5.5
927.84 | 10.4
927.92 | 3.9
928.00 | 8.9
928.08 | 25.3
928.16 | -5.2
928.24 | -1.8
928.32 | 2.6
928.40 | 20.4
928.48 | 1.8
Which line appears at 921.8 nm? Hbeta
